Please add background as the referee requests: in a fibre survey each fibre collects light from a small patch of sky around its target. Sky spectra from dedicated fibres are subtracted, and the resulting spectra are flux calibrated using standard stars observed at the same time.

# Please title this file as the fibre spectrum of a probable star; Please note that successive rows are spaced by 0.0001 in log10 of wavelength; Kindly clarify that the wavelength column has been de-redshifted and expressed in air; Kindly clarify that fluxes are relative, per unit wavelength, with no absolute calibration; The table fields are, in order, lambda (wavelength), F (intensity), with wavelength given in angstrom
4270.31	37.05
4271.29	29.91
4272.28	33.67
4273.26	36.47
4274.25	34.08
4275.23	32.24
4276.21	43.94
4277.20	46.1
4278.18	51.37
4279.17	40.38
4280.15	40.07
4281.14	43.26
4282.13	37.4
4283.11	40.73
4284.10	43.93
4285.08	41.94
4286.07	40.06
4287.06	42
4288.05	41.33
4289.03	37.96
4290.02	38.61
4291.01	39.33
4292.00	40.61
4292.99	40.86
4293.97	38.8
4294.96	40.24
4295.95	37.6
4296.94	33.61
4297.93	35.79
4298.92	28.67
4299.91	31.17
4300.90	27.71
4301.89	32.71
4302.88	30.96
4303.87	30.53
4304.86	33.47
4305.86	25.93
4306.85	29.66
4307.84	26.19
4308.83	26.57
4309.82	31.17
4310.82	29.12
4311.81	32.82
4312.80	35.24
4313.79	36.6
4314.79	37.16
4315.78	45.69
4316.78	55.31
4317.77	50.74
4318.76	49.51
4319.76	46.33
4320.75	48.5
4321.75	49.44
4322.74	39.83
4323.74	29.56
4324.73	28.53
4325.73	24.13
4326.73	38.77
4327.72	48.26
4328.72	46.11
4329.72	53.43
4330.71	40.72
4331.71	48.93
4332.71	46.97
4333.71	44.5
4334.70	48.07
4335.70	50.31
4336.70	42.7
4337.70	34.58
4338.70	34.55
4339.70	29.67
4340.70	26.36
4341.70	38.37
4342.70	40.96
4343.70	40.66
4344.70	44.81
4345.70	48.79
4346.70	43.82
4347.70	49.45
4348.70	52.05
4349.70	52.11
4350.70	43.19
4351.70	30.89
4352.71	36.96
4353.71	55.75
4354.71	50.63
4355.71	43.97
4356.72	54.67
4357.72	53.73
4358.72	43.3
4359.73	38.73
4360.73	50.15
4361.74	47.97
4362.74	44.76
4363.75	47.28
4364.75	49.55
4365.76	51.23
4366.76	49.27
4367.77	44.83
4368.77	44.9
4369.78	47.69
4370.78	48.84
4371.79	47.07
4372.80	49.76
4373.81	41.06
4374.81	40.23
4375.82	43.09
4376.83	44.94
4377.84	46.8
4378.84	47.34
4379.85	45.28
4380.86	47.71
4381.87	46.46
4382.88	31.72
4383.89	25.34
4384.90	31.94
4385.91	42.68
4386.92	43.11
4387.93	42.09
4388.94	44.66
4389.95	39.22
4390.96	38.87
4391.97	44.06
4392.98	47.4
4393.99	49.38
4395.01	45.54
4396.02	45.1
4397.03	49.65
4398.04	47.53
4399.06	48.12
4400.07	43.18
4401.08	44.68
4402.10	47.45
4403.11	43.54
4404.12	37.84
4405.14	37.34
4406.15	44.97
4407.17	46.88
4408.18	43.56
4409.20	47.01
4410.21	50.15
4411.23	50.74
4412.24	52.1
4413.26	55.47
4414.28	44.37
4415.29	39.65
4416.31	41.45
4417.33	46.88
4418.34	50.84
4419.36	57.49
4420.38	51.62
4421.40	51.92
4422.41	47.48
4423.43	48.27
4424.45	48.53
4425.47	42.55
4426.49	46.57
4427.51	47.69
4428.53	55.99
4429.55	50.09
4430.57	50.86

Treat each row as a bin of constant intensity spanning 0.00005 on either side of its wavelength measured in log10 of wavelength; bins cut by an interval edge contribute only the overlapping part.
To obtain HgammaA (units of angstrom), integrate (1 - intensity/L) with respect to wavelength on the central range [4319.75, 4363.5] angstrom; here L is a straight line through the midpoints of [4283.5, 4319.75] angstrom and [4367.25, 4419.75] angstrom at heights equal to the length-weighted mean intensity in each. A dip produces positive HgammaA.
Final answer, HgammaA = -3.3 angstrom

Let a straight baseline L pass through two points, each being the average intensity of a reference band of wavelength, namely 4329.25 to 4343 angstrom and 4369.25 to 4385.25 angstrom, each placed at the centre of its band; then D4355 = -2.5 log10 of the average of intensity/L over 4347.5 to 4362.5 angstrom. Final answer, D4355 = -0.12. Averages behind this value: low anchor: 41.4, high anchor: 42.9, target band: 46.8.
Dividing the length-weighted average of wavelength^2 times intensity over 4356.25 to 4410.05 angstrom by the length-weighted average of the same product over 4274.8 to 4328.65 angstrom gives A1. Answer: 1.2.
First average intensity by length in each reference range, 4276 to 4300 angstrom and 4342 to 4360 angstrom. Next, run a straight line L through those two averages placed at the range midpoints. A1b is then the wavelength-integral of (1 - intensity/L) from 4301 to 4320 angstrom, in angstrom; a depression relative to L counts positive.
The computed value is 2.9 angstrom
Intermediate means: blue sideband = 39.9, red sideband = 45.8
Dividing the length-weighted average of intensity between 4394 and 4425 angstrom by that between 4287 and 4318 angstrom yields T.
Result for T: 1.32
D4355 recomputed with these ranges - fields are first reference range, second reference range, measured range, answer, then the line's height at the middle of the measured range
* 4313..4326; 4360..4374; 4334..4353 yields 0.08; 44.6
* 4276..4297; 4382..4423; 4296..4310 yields 0.34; 41.6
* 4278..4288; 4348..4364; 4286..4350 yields 0.13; 44.1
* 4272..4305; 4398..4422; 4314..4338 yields -0.08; 40.7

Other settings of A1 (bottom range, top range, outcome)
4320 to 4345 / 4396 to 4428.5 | 1.20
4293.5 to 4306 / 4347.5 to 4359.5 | 1.46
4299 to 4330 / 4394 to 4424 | 1.33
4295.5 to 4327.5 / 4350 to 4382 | 1.33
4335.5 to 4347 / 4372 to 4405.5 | 1.12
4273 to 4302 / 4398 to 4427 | 1.28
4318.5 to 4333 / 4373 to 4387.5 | 1.00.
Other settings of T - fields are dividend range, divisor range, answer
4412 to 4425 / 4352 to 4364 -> 1.04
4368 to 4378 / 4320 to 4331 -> 1.11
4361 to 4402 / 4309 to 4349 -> 1.08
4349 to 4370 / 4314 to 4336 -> 1.06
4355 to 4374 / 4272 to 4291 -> 1.18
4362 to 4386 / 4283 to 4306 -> 1.21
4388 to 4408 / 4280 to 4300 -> 1.14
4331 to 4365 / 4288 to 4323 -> 1.20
